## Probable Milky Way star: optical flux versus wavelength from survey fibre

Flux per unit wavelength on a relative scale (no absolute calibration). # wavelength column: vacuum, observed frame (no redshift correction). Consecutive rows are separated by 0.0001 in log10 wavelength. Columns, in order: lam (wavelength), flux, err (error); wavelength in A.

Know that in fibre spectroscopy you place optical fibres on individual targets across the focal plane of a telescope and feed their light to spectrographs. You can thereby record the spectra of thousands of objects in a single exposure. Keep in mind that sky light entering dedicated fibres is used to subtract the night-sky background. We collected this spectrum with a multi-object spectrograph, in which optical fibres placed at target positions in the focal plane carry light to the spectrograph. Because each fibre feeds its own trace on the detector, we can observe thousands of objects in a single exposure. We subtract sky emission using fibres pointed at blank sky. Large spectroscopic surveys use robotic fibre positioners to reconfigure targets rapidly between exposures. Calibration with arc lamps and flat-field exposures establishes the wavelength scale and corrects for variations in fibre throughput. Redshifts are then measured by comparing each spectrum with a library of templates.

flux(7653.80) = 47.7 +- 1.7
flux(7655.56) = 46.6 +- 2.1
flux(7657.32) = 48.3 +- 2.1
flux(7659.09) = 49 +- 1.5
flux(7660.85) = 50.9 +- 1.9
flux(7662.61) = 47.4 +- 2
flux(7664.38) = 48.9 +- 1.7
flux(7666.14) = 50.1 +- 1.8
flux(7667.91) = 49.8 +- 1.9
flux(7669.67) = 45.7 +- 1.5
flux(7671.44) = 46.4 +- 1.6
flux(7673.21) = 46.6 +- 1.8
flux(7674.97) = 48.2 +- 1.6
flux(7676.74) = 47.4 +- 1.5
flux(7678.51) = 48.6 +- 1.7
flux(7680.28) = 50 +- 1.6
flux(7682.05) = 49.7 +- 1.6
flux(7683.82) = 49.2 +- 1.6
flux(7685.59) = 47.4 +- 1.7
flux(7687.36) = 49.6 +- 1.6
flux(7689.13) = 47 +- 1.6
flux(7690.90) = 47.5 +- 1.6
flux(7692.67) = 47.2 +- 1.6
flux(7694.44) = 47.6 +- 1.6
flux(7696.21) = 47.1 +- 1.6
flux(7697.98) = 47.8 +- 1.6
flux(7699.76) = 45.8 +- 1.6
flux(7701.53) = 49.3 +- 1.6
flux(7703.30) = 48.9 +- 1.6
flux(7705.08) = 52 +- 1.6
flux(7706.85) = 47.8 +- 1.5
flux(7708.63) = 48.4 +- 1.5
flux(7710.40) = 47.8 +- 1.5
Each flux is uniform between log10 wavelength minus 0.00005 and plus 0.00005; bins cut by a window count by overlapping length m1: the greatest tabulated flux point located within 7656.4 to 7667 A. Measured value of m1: 50.9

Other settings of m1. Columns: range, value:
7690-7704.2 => 49.3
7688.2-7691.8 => 47.5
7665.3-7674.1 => 50.1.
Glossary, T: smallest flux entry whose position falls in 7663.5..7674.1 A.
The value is 45.7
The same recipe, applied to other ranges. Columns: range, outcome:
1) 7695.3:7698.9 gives 47.1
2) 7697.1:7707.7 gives 45.8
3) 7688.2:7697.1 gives 47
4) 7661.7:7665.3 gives 47.4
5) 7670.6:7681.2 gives 46.4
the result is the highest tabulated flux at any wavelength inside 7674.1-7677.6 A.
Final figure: 48.2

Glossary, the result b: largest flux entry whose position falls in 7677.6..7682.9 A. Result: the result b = 50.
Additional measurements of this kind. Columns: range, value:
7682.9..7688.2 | 49.6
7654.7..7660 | 49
